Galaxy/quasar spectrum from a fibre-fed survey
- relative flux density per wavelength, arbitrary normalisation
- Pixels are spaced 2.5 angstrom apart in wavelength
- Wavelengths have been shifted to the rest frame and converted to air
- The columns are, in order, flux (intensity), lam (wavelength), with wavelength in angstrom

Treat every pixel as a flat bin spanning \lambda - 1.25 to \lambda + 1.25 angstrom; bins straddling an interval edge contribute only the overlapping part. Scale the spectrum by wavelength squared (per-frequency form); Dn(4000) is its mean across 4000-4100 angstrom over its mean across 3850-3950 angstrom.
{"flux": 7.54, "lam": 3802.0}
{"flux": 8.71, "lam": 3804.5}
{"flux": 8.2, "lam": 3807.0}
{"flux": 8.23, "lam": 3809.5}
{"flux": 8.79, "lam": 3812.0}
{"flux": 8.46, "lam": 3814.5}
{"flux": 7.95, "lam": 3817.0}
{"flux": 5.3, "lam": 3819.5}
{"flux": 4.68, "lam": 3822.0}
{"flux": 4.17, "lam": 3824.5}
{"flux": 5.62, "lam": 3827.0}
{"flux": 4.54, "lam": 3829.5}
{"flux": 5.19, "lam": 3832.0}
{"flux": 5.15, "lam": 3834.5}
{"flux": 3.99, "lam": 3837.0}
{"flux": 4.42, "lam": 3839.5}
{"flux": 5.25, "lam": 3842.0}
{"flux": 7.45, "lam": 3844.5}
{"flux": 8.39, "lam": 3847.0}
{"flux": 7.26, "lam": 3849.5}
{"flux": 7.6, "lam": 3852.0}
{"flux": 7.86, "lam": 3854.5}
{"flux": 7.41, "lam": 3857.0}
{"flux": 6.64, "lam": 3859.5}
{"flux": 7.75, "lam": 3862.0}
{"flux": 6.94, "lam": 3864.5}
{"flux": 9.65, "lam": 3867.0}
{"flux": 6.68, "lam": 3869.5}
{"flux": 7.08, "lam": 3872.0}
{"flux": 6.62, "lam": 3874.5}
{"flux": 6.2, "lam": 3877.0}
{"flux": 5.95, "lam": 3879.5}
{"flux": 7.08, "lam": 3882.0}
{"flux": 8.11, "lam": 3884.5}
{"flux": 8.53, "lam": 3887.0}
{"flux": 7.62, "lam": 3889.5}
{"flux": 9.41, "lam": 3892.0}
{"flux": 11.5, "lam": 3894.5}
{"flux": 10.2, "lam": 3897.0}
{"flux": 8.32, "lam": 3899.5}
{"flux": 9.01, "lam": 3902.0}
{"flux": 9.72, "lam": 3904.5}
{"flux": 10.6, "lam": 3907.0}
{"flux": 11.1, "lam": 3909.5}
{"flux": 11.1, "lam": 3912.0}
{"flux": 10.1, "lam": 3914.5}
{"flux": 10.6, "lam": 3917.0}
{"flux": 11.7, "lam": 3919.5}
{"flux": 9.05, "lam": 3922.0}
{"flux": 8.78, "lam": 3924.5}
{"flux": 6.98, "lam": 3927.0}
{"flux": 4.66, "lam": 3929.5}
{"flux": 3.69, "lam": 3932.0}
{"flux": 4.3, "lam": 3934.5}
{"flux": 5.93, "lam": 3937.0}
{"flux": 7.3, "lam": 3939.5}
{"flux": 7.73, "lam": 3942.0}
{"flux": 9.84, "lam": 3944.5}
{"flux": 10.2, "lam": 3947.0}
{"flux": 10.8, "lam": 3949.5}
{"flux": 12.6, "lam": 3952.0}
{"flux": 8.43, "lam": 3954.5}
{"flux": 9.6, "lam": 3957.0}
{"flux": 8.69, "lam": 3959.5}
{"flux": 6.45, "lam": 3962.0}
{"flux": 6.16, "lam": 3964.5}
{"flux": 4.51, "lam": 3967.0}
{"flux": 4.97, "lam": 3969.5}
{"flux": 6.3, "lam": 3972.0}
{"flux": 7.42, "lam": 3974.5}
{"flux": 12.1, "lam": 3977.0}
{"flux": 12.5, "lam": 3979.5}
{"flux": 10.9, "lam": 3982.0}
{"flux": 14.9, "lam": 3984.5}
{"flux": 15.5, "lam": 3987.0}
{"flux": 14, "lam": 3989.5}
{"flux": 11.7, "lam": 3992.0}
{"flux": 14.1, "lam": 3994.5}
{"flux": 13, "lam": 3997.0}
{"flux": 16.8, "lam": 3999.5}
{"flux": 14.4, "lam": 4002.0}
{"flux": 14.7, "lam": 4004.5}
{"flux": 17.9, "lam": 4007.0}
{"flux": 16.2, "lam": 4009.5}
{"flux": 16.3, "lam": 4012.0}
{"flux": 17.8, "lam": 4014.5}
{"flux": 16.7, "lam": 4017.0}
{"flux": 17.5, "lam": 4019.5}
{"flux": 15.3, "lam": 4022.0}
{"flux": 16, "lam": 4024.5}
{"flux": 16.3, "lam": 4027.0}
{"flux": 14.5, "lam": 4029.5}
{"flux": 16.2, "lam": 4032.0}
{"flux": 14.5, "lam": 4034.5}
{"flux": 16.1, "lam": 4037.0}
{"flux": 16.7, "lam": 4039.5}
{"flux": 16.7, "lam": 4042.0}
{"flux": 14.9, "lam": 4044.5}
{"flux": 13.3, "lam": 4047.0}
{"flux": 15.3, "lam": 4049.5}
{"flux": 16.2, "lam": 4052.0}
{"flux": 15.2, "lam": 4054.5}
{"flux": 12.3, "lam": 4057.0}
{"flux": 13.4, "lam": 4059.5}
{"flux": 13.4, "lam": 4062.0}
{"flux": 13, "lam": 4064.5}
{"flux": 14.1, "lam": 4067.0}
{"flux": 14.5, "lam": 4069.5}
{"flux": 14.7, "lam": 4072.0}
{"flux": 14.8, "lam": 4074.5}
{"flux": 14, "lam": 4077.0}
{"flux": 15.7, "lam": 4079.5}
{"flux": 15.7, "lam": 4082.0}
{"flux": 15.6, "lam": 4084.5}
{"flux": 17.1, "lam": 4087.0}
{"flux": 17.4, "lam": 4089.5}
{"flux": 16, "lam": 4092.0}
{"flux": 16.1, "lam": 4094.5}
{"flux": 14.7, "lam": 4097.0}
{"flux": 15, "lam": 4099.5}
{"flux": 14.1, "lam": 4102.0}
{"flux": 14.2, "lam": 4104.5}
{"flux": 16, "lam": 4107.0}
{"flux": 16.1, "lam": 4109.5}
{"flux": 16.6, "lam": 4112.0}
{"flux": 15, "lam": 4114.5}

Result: 2.02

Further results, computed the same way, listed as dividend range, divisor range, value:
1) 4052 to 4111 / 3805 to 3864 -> 2.58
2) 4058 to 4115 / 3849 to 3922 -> 1.94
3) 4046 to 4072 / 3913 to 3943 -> 1.98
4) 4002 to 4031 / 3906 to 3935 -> 1.97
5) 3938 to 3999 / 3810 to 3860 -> 1.70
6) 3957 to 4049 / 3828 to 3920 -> 1.81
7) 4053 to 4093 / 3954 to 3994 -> 1.60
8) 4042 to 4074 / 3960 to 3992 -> 1.53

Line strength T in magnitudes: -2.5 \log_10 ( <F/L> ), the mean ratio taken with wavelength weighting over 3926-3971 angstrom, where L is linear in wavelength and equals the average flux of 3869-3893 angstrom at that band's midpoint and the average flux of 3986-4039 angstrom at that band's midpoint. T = 0.485 mag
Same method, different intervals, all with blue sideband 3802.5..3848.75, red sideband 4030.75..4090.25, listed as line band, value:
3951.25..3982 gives 0.354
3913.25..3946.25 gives 0.289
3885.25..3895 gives -0.032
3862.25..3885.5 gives 0.139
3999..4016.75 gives -0.239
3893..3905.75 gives -0.076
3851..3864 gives 0.020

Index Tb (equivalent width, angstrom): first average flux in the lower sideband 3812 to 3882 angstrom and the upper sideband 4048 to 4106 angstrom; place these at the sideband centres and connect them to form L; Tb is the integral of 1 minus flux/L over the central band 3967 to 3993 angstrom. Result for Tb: 1.6 angstrom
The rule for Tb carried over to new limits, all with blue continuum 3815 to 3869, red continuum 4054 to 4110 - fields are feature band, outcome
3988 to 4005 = -3.19 angstrom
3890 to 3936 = -0.52 angstrom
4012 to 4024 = -3.90 angstrom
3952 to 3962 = 1.32 angstrom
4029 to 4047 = -2.98 angstrom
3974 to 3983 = 0.18 angstrom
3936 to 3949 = 2.06 angstrom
